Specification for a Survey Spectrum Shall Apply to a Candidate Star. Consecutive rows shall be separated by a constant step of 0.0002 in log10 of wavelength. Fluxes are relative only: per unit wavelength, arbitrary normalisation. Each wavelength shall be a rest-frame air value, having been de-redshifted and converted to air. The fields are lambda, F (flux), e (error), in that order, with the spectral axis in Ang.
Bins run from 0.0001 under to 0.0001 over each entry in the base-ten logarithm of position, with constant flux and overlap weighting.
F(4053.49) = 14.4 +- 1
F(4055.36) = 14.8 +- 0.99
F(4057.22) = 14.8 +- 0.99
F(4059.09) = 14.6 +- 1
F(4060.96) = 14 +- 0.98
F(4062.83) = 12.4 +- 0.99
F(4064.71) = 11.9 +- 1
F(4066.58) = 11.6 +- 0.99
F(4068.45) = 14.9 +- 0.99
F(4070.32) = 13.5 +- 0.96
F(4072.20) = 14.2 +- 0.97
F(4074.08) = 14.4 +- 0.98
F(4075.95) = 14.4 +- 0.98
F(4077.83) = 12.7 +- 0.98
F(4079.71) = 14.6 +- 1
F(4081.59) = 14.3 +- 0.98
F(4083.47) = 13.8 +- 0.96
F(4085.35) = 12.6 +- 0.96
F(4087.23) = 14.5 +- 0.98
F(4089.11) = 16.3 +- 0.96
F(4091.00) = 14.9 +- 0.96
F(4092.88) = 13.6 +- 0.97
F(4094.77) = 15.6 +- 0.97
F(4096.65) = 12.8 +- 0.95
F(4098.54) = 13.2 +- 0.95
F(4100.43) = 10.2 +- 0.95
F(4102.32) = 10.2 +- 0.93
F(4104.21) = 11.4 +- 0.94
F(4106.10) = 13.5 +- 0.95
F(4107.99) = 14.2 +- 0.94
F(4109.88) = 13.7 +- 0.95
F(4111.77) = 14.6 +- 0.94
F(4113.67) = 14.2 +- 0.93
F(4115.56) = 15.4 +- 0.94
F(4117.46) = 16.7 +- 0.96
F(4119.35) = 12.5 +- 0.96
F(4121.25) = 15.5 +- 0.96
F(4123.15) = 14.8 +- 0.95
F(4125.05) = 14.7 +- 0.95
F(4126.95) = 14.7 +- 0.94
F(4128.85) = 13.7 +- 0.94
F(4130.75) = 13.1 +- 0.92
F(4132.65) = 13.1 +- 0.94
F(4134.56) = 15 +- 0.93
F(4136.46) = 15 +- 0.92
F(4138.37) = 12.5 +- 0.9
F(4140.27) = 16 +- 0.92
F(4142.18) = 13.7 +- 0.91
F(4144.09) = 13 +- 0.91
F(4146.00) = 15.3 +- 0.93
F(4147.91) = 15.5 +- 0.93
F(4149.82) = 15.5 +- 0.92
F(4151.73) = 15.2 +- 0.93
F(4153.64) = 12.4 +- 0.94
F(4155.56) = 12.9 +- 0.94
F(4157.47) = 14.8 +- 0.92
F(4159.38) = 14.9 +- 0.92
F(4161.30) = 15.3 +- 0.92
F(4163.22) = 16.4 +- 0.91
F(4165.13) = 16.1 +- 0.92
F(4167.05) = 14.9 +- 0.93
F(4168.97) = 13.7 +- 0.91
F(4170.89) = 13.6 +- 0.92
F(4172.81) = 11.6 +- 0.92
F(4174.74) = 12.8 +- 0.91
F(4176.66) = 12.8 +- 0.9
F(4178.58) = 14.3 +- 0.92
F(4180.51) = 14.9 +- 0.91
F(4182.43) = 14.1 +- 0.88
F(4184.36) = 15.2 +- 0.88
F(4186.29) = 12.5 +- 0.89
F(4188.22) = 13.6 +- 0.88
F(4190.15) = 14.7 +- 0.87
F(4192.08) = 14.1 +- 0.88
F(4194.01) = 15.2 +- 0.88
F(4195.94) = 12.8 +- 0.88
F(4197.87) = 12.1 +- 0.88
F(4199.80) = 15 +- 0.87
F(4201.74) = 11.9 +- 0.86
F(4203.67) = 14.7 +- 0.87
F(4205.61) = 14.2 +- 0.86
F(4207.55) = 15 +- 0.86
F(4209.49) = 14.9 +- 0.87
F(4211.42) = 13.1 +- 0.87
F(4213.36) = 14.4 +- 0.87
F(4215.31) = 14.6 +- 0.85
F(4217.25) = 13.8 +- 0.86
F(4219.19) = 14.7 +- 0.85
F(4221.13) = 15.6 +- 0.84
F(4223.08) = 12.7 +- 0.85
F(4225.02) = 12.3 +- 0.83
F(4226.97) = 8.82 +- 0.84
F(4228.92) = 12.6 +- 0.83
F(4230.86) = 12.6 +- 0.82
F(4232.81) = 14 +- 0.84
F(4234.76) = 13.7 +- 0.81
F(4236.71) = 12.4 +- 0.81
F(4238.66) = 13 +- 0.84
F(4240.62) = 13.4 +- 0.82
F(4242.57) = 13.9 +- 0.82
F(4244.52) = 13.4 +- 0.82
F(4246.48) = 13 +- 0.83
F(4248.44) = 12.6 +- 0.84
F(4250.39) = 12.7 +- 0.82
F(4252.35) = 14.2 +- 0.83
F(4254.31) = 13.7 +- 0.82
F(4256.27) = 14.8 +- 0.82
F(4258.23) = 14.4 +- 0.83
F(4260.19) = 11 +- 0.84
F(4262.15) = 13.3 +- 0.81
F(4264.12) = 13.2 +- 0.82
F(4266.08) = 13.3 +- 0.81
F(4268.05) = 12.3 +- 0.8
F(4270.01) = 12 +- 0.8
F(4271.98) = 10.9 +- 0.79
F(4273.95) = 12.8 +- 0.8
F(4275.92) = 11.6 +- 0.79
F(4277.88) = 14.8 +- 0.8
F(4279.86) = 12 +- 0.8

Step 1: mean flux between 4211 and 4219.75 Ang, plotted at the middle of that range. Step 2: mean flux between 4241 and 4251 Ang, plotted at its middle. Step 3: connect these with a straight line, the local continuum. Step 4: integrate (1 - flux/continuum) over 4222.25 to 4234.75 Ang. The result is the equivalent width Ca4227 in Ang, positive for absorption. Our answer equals 1.3 Ang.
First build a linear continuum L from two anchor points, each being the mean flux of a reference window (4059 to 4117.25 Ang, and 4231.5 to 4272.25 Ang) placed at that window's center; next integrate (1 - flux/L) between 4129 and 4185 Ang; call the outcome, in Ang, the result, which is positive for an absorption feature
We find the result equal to -3.4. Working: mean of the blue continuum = 13.6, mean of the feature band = 14.2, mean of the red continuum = 13.1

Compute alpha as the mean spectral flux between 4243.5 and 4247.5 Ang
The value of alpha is 13.2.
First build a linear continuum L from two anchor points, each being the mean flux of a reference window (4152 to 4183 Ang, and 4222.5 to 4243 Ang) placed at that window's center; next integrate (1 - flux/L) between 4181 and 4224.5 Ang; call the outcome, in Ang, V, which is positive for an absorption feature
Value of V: -2.3 Ang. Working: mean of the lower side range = 14.1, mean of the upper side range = 12.6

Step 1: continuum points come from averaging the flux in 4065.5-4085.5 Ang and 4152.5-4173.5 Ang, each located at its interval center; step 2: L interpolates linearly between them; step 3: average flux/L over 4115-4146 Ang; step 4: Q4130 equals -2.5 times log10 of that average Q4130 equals -0.020 mag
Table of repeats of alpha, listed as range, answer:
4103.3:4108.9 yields 13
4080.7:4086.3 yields 13.6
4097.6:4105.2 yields 11.3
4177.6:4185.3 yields 14.6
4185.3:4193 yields 13.7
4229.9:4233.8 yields 13.3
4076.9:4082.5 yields 13.9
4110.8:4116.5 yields 14.7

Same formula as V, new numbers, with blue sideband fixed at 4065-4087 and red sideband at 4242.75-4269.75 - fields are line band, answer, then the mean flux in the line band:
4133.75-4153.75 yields -1.5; 14.6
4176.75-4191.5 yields -0.8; 14.1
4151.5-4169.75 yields -1.6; 14.7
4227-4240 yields 0.5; 12.8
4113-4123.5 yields -1.0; 14.9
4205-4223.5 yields -1.4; 14.3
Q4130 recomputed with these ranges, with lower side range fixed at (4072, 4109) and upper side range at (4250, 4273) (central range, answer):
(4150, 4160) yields -0.06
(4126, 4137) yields -0.05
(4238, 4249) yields -0.02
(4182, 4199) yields -0.05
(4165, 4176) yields -0.02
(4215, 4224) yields -0.09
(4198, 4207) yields -0.05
